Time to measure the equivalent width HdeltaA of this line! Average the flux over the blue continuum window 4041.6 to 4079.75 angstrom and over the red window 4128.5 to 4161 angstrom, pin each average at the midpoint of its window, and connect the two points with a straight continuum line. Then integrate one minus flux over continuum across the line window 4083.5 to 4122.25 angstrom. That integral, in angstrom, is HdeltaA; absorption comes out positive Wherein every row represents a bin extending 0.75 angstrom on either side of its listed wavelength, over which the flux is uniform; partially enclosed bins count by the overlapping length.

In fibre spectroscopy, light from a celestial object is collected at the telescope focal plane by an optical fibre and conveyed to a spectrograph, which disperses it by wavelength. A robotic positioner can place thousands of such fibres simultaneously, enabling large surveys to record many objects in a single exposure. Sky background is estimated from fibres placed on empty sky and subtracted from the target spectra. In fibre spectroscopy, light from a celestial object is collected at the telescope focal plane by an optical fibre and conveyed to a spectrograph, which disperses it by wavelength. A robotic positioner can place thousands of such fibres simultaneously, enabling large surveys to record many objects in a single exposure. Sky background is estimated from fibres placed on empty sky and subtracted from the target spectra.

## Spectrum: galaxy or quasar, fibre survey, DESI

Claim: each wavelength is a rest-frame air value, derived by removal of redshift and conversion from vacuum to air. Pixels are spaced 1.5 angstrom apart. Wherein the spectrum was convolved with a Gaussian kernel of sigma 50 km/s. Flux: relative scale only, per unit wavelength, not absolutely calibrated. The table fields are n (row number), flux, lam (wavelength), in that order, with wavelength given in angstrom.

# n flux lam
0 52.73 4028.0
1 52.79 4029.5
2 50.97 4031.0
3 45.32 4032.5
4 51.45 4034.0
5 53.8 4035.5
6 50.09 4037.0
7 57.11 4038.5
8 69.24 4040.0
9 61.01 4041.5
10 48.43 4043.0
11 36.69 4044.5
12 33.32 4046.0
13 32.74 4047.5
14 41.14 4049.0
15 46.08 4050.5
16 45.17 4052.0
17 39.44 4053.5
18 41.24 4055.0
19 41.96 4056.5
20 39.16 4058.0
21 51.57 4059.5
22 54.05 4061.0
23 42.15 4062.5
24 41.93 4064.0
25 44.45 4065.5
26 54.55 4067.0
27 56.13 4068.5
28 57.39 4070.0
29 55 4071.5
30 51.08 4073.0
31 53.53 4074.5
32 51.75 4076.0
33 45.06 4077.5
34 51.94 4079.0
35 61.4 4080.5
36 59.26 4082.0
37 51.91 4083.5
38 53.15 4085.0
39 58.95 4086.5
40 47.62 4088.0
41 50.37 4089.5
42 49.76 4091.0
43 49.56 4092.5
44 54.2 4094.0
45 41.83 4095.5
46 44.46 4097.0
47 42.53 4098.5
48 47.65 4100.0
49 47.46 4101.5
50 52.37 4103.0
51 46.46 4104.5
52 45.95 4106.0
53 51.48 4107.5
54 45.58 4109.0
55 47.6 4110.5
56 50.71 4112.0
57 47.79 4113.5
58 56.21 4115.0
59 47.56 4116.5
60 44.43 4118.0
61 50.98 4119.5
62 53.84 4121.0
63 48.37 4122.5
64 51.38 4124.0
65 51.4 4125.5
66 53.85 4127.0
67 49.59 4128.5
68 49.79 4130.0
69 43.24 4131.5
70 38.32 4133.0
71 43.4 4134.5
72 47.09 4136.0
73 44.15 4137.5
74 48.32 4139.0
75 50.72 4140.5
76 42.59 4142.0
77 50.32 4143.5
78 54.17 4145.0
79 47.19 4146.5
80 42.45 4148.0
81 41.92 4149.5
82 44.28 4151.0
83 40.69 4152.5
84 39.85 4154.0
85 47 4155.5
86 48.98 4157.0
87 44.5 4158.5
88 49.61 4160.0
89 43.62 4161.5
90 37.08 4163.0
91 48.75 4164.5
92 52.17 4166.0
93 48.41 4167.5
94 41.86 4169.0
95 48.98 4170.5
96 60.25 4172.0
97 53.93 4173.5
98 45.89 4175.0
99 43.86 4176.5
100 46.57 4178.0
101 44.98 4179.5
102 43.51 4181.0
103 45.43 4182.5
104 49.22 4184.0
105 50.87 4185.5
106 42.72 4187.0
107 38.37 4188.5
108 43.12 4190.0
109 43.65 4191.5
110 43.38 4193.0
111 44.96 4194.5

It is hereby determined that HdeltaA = -2.6 angstrom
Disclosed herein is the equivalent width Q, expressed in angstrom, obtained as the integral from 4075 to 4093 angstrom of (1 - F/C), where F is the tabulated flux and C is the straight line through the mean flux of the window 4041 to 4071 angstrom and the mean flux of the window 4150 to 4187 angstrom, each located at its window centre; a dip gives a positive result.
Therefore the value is -2.74 angstrom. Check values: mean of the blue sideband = 45.4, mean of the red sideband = 46.6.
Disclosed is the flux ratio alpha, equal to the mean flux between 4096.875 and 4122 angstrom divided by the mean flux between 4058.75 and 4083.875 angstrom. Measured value 0.93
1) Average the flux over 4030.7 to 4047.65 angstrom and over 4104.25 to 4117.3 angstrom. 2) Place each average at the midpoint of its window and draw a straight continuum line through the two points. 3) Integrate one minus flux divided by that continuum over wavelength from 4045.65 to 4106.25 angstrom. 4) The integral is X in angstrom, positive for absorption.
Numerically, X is 1.2 angstrom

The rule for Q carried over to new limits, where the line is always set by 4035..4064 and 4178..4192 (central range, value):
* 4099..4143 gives -2.6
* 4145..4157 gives 0.2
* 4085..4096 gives -1.2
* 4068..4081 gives -2.1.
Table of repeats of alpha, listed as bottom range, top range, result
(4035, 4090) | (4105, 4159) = 0.96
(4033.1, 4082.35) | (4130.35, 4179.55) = 0.94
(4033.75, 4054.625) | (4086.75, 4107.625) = 1.02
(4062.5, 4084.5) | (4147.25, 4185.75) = 0.89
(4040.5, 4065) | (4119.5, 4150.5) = 1.09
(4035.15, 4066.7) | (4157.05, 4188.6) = 1.01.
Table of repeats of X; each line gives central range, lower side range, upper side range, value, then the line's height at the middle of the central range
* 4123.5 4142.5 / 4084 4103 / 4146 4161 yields -0.44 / 46.1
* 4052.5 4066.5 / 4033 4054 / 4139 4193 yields 0.95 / 47.4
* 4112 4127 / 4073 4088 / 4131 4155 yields -0.69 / 48.2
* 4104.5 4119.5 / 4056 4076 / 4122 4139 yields -0.19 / 48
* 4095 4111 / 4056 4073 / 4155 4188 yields 0.55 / 48.4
